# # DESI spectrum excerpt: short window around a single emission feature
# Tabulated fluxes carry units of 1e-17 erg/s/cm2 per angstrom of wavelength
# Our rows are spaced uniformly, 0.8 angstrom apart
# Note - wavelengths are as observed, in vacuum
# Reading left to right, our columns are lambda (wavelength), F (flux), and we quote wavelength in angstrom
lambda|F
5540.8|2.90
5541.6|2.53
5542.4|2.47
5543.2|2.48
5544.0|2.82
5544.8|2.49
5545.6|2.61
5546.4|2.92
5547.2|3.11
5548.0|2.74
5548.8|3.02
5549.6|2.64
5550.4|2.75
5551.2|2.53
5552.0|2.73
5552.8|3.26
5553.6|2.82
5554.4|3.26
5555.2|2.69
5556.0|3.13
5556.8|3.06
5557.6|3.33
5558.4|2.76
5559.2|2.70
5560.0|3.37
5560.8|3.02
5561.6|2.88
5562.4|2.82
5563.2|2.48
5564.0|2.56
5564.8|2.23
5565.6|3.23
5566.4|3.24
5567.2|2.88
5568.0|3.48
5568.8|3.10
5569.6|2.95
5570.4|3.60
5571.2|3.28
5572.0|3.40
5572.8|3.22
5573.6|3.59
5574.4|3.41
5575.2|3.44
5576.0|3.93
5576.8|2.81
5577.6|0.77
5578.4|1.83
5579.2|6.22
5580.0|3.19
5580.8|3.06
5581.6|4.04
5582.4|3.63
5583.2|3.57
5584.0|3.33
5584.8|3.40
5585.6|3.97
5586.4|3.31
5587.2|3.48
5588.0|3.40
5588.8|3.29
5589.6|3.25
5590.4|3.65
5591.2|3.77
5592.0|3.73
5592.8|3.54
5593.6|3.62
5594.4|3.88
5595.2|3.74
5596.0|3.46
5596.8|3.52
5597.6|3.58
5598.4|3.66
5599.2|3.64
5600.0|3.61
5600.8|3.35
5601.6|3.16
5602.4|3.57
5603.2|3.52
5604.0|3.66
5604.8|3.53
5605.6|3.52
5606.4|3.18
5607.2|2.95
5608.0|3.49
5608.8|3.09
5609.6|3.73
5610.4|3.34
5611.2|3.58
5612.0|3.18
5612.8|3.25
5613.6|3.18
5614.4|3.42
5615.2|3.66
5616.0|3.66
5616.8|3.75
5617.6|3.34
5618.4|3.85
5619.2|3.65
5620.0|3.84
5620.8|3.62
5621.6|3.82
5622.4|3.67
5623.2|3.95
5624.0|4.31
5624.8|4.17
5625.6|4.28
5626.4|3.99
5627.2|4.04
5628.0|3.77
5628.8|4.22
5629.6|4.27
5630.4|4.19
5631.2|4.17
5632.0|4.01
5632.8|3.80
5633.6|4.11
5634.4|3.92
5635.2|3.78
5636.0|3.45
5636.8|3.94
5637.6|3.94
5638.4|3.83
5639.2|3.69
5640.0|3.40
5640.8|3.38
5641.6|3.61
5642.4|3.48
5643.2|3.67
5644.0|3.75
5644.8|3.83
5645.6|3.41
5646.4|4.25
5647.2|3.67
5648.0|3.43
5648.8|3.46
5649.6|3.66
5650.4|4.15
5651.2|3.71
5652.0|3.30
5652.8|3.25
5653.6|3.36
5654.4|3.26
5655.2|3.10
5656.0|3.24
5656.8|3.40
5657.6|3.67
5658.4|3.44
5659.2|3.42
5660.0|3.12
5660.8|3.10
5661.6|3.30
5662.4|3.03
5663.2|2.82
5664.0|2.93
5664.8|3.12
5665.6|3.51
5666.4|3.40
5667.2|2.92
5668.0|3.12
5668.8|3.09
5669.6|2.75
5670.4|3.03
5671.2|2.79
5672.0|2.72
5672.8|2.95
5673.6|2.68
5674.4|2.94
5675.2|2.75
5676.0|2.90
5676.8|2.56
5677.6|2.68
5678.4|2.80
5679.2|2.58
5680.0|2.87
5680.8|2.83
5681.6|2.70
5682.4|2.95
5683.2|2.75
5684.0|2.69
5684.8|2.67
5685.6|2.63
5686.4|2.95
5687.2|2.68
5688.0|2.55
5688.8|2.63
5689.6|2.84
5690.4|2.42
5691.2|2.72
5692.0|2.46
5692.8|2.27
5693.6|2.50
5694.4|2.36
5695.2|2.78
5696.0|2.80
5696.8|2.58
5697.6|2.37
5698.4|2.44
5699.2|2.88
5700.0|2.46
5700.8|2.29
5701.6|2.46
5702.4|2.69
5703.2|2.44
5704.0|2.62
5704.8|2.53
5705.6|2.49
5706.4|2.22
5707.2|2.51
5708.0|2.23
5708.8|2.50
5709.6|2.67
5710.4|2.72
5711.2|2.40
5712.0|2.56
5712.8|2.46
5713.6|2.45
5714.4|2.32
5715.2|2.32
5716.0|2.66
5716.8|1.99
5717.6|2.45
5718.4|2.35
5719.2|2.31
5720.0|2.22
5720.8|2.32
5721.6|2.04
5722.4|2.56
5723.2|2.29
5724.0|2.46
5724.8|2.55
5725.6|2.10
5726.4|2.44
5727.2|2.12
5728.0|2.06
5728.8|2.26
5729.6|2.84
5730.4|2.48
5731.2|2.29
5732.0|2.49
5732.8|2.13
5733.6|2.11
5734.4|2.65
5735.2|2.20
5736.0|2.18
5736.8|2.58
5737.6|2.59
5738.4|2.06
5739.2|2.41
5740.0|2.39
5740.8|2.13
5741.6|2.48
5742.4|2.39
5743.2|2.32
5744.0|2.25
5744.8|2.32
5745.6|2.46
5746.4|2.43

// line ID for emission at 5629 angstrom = C III]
